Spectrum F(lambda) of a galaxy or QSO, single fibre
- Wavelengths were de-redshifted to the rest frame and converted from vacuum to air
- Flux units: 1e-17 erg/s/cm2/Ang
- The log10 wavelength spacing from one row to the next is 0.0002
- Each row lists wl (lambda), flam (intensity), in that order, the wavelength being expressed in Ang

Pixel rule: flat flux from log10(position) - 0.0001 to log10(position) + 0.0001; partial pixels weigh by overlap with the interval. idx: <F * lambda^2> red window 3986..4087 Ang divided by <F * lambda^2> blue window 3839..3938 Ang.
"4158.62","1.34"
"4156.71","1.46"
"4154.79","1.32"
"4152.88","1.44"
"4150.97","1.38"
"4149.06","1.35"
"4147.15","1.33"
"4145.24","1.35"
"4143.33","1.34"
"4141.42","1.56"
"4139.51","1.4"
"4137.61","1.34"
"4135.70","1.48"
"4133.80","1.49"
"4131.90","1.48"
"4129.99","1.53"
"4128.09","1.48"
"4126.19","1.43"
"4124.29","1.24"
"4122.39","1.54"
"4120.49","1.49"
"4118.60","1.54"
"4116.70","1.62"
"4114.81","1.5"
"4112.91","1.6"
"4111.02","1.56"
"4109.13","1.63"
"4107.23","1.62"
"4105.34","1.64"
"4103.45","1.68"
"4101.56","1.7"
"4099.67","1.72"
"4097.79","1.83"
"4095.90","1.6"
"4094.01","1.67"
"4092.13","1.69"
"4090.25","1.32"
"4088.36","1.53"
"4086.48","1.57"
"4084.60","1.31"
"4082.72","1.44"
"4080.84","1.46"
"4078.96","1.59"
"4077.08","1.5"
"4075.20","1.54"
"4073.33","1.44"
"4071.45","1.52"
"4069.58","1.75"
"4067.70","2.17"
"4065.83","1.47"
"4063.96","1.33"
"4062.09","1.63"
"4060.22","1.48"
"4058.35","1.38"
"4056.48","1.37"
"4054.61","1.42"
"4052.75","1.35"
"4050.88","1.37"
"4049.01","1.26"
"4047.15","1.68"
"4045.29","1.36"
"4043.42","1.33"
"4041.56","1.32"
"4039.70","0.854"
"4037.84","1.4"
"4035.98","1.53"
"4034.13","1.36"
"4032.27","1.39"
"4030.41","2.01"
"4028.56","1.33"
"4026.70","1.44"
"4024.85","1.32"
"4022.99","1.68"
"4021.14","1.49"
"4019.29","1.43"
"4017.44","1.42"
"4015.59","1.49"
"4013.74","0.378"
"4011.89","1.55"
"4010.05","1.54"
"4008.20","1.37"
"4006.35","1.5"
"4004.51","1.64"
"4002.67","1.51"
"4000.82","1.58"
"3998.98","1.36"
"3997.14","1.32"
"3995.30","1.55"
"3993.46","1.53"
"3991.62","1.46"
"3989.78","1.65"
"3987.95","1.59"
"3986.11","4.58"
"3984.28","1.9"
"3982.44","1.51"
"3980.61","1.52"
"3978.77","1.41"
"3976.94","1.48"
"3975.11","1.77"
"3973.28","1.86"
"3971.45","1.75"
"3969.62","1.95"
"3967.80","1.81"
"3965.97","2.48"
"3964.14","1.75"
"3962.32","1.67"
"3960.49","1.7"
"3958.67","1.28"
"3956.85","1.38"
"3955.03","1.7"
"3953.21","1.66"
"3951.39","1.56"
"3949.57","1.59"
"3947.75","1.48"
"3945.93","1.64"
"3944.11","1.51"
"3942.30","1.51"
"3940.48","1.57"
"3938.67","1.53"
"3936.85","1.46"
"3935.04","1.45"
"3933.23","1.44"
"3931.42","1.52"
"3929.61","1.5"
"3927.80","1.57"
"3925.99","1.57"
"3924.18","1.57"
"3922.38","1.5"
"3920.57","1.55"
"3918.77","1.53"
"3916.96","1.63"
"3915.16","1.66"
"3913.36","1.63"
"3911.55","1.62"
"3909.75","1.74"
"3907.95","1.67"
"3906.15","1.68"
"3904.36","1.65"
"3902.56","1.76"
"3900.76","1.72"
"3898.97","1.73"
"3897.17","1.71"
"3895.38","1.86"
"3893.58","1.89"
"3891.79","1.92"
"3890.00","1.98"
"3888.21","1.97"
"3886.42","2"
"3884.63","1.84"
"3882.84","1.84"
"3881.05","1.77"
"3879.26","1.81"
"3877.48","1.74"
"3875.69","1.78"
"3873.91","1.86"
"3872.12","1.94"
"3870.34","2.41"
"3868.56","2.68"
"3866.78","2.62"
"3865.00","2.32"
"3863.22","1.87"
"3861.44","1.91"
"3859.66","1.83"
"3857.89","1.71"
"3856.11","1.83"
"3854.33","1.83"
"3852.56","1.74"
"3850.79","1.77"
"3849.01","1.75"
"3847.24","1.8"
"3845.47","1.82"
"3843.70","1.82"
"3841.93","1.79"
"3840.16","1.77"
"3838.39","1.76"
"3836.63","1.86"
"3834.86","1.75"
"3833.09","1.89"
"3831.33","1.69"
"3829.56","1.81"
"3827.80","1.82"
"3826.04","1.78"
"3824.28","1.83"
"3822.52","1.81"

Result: 0.90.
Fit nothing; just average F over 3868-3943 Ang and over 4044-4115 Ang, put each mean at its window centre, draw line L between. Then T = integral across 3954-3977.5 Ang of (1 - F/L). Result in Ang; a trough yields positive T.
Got -1.1 Ang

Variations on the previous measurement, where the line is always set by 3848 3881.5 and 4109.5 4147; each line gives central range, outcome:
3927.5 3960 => 5.22 Ang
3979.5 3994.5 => -1.94 Ang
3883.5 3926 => 3.57 Ang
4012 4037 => 3.79 Ang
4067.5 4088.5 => 0.22 Ang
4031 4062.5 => 4.61 Ang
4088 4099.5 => -0.63 Ang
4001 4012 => 1.14 Ang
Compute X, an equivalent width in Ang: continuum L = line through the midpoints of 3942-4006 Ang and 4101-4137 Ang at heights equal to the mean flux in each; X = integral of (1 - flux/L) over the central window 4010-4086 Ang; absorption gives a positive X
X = 8.3 Ang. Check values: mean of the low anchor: 1.7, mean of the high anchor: 1.54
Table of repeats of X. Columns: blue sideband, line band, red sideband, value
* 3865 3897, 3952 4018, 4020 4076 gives 0.5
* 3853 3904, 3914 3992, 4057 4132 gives 4.9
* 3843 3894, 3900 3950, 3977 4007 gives 7.0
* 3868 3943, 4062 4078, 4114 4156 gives -0.8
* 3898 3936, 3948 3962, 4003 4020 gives -0.4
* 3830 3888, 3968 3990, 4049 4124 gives -2.7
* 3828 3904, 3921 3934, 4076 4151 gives 1.9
